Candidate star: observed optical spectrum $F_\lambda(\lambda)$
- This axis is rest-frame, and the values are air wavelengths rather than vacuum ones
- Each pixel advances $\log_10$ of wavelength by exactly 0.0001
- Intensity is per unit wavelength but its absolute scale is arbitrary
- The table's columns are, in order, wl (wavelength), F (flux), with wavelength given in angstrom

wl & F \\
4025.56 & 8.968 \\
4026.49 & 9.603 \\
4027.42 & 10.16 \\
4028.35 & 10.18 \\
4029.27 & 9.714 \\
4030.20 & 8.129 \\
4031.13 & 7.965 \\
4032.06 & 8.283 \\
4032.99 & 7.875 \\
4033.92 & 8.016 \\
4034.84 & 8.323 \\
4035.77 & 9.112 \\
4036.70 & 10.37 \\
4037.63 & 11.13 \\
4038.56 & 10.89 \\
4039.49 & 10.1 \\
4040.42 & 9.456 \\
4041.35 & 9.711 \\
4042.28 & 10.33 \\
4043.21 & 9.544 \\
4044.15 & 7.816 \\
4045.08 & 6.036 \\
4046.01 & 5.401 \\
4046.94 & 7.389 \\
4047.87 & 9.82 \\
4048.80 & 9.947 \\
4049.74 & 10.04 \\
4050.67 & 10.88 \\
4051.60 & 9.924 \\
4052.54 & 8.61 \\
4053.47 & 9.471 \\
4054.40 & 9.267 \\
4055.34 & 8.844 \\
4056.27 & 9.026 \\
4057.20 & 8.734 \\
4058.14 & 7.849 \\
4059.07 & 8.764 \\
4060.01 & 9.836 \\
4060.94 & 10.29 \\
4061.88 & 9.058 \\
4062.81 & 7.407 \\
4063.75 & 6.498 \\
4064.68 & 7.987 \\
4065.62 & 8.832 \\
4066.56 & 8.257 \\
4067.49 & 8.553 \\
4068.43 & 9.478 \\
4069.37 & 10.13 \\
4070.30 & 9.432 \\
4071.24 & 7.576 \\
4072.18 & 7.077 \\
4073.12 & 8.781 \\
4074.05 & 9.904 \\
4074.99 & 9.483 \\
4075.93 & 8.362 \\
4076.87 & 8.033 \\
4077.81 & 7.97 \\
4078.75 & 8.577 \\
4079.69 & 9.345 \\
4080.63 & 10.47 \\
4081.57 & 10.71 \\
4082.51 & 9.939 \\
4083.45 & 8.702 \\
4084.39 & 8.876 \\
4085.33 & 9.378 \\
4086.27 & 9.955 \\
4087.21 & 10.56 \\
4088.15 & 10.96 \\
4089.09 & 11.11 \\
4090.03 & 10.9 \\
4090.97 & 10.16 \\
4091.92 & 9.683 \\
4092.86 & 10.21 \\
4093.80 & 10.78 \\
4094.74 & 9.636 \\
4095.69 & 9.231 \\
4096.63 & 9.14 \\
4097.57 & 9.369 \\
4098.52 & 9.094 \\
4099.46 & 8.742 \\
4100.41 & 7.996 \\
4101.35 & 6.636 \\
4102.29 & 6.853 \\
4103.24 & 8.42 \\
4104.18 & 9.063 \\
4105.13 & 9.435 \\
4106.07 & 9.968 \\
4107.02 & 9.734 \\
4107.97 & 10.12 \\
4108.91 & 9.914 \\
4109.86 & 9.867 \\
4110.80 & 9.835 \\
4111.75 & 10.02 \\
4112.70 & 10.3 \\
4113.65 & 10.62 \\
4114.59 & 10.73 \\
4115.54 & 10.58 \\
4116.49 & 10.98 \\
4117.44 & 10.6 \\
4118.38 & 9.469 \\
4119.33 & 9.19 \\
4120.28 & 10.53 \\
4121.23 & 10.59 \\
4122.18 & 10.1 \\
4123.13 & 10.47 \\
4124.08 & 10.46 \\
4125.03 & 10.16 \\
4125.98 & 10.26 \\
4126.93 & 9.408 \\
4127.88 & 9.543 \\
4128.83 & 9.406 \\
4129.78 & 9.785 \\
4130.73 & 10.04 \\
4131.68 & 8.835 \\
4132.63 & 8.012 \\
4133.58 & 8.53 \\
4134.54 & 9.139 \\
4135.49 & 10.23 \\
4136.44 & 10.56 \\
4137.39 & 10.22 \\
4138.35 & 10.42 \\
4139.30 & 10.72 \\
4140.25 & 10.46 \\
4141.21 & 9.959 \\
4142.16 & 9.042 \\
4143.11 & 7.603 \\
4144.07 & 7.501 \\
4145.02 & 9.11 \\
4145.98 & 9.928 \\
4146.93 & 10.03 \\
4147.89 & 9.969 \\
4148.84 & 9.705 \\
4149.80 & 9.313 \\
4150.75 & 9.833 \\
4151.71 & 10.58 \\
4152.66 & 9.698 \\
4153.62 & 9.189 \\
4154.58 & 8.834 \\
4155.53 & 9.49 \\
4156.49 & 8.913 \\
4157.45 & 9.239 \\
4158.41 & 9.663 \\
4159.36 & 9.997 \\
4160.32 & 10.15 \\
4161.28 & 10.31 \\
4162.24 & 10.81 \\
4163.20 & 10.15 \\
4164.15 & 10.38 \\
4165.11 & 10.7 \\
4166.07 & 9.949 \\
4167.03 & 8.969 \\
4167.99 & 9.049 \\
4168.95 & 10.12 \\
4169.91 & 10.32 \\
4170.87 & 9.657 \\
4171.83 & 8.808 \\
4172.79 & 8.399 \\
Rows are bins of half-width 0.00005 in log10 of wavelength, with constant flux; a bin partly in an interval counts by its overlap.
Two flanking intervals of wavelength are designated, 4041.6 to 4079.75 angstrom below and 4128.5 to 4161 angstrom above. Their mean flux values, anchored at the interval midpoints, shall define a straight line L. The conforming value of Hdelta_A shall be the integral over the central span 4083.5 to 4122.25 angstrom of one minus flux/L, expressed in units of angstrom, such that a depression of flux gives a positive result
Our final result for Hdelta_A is -2.5 angstrom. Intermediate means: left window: 8.74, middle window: 9.73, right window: 9.54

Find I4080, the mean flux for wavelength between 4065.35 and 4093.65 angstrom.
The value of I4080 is 9.4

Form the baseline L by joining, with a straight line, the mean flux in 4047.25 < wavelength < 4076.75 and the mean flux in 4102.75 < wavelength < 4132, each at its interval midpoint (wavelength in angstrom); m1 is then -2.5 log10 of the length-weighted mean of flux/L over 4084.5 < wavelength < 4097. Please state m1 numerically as -0.07 mag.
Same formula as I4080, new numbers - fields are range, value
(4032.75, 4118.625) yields 9.27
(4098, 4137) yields 9.62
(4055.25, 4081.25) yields 8.74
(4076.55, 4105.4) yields 9.36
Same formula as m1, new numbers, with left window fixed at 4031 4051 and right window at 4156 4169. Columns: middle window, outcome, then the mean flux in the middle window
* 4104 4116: -0.058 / 10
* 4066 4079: 0.068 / 8.69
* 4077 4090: -0.047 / 9.73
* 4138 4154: 0.019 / 9.59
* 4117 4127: -0.060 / 10.1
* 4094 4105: 0.095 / 8.64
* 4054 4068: 0.068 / 8.61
